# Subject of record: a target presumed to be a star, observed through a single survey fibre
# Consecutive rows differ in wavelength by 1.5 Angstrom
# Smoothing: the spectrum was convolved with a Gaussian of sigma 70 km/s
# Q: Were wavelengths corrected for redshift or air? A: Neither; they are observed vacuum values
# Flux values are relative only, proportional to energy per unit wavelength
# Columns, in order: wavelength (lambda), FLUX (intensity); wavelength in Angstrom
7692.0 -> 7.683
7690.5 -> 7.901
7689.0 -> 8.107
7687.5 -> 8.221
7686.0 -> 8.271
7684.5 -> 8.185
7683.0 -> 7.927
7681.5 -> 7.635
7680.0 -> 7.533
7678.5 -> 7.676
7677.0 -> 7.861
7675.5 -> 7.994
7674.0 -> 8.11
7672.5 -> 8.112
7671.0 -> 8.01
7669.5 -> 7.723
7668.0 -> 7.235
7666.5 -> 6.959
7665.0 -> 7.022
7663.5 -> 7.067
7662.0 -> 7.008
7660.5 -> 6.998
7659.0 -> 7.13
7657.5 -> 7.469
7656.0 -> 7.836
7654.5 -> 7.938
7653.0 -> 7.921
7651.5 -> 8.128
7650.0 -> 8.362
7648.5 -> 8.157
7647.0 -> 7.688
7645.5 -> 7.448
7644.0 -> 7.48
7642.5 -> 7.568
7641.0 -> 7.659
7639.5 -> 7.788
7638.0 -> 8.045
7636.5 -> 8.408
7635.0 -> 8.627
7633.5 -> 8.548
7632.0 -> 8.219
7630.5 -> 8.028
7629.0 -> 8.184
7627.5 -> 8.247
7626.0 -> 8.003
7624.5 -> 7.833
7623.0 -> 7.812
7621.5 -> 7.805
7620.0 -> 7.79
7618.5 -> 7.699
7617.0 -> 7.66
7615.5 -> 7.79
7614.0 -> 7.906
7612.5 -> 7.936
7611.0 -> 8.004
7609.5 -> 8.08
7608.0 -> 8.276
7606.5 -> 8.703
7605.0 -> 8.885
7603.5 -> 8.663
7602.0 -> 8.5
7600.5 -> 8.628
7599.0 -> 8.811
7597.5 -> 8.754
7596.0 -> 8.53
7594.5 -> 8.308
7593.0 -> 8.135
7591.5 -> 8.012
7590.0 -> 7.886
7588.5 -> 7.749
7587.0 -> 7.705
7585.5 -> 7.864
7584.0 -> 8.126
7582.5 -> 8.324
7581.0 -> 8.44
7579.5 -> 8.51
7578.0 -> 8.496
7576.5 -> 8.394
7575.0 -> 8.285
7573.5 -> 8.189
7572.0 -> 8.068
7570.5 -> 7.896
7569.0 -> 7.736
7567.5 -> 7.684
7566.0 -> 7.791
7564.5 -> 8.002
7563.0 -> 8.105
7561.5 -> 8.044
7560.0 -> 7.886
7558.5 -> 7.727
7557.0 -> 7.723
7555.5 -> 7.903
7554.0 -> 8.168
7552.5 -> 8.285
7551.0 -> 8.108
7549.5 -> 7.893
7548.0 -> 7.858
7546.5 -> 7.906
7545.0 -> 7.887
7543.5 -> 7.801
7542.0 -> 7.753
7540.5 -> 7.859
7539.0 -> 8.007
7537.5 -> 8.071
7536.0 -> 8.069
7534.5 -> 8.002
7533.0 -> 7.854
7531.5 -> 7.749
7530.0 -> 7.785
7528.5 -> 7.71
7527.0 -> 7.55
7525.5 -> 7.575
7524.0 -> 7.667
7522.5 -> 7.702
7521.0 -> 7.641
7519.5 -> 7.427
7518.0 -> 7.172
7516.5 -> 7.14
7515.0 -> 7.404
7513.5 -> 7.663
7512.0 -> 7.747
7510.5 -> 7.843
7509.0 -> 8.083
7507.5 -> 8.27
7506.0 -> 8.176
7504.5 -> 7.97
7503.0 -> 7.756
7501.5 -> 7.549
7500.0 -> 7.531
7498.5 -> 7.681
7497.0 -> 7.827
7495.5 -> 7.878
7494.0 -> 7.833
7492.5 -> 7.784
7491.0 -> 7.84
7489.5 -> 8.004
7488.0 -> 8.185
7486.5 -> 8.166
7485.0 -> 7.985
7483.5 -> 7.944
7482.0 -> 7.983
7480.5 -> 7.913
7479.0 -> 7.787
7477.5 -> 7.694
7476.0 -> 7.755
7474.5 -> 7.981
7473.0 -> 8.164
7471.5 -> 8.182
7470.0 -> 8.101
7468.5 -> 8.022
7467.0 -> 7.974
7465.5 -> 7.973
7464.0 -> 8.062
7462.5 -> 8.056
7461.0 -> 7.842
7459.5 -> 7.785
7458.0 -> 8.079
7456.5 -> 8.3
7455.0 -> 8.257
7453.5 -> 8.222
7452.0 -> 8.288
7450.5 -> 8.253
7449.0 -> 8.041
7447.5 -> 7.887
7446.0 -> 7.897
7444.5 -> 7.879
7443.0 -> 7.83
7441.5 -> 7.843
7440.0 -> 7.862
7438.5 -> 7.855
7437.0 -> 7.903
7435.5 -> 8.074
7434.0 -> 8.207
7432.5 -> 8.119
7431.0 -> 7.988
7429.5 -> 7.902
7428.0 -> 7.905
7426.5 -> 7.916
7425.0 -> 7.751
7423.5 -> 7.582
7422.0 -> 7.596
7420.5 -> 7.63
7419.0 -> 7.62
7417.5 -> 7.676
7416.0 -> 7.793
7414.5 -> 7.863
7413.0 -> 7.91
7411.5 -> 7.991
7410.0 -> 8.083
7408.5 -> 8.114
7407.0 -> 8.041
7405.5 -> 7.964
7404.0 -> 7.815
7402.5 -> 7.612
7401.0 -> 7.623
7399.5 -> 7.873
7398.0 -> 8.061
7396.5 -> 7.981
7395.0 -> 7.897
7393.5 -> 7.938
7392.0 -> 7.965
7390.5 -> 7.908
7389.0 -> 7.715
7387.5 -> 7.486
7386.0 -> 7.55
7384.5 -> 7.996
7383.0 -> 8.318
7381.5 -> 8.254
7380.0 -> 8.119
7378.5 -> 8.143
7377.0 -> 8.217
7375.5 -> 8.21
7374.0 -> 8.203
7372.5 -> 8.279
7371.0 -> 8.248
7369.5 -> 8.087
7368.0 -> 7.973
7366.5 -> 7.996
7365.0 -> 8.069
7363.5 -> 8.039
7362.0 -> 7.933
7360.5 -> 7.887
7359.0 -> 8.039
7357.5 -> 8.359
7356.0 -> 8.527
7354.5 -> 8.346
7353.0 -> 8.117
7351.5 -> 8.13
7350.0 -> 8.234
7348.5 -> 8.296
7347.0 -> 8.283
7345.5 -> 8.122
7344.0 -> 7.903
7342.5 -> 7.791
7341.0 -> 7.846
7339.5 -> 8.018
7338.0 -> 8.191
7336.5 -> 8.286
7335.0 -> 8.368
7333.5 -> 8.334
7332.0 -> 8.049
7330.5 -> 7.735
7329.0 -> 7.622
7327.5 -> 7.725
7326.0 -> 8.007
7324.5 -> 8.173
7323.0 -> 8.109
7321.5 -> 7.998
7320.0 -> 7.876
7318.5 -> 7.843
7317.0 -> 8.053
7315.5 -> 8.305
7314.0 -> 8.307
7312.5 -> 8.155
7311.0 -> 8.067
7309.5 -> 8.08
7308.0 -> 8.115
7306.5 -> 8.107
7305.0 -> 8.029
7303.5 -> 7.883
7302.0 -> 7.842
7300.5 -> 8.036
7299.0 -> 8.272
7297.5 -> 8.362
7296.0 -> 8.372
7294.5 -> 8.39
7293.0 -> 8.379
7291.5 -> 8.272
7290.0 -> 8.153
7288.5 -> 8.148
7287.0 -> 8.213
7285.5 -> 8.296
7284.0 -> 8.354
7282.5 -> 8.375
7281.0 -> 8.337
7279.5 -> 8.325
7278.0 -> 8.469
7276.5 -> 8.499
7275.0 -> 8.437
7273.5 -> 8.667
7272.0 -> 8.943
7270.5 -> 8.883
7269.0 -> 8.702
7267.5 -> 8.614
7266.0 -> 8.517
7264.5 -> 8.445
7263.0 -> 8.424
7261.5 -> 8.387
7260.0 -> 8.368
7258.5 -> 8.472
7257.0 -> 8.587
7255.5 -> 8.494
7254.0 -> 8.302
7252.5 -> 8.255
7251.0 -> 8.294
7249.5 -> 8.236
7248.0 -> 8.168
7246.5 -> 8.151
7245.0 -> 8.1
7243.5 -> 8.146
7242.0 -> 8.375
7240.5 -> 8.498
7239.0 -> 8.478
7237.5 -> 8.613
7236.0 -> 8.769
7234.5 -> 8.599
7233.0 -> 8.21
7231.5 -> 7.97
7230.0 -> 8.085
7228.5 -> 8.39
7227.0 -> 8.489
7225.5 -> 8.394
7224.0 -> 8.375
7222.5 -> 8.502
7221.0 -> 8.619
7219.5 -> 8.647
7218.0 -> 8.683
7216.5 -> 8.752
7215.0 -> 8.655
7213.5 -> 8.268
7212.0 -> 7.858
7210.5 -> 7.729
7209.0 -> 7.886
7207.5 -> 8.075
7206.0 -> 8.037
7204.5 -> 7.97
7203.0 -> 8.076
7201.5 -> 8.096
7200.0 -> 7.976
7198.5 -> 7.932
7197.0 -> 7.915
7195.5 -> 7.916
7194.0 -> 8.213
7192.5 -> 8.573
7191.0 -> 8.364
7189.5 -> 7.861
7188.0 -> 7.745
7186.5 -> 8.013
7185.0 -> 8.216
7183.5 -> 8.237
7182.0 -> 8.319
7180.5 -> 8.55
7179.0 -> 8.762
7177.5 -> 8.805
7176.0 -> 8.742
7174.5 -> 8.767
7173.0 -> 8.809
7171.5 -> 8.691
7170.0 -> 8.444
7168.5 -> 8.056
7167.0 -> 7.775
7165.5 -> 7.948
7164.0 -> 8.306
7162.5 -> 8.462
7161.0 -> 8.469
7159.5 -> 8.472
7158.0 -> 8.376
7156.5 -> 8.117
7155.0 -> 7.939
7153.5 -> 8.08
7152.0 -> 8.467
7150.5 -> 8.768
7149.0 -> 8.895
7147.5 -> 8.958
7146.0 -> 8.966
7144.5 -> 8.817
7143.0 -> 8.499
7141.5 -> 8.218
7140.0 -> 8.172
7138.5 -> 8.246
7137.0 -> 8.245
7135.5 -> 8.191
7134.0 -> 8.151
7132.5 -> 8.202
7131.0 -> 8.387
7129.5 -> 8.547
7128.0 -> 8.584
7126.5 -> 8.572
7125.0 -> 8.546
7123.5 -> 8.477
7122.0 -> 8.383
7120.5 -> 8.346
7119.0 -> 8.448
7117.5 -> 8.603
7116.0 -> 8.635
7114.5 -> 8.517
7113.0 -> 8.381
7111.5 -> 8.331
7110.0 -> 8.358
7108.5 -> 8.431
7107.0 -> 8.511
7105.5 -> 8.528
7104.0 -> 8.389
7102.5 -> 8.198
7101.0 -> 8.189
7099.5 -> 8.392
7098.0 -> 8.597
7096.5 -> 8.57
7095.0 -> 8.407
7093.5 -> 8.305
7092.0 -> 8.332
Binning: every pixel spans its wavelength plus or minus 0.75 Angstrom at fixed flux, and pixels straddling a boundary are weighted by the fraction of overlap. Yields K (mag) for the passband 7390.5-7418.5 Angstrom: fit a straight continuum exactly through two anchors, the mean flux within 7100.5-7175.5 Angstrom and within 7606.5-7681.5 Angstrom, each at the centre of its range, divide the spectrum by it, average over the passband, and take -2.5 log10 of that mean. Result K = 0.03 mag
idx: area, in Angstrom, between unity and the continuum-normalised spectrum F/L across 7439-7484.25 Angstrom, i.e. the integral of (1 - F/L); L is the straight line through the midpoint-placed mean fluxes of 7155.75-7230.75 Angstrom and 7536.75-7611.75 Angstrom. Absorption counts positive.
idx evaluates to 1.0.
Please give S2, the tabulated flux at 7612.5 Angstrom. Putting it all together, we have 7.936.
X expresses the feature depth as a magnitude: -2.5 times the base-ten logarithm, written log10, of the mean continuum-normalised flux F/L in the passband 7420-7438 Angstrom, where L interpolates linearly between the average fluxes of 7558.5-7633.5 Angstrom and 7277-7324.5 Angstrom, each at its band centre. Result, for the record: 0.04 mag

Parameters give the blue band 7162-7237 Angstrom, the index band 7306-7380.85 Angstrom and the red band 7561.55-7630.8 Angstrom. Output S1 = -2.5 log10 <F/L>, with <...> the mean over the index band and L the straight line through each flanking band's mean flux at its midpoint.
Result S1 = 0.018 mag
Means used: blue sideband 8.29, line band 8.1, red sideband 8.14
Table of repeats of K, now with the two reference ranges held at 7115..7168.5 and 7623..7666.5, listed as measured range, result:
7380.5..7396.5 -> 0.03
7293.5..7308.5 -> 0.01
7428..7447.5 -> 0.01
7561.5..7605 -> -0.05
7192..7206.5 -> 0.04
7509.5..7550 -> 0.03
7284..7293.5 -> 0.00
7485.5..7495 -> 0.00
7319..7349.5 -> 0.02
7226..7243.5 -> -0.01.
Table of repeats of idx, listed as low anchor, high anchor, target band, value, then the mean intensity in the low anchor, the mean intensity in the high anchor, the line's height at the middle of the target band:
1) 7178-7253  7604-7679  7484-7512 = 0.32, 8.26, 7.86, 8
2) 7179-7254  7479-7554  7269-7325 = -0.76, 8.26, 7.83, 8.14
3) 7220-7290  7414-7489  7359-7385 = 0.07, 8.41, 7.95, 8.14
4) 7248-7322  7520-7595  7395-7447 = 1.63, 8.3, 7.95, 8.13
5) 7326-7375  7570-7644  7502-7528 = 1.41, 8.09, 8.15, 8.13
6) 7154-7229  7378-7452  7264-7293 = -1.13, 8.28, 7.91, 8.14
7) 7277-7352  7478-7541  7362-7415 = 0.15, 8.13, 7.8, 8.01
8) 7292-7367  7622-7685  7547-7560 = -0.10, 8.1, 7.8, 7.89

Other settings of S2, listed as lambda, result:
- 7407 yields 8.041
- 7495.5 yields 7.878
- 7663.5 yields 7.067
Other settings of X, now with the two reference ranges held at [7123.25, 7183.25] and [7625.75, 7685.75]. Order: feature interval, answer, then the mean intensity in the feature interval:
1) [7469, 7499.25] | 0.01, 7.94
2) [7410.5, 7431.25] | 0.04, 7.79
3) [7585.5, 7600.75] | -0.05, 8.22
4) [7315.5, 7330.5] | 0.04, 7.94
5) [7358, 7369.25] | 0.02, 8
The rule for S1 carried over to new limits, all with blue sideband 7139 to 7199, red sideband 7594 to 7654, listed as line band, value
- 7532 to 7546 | 0.03 mag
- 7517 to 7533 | 0.08 mag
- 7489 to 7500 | 0.05 mag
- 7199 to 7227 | 0.01 mag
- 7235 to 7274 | -0.02 mag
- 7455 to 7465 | 0.02 mag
